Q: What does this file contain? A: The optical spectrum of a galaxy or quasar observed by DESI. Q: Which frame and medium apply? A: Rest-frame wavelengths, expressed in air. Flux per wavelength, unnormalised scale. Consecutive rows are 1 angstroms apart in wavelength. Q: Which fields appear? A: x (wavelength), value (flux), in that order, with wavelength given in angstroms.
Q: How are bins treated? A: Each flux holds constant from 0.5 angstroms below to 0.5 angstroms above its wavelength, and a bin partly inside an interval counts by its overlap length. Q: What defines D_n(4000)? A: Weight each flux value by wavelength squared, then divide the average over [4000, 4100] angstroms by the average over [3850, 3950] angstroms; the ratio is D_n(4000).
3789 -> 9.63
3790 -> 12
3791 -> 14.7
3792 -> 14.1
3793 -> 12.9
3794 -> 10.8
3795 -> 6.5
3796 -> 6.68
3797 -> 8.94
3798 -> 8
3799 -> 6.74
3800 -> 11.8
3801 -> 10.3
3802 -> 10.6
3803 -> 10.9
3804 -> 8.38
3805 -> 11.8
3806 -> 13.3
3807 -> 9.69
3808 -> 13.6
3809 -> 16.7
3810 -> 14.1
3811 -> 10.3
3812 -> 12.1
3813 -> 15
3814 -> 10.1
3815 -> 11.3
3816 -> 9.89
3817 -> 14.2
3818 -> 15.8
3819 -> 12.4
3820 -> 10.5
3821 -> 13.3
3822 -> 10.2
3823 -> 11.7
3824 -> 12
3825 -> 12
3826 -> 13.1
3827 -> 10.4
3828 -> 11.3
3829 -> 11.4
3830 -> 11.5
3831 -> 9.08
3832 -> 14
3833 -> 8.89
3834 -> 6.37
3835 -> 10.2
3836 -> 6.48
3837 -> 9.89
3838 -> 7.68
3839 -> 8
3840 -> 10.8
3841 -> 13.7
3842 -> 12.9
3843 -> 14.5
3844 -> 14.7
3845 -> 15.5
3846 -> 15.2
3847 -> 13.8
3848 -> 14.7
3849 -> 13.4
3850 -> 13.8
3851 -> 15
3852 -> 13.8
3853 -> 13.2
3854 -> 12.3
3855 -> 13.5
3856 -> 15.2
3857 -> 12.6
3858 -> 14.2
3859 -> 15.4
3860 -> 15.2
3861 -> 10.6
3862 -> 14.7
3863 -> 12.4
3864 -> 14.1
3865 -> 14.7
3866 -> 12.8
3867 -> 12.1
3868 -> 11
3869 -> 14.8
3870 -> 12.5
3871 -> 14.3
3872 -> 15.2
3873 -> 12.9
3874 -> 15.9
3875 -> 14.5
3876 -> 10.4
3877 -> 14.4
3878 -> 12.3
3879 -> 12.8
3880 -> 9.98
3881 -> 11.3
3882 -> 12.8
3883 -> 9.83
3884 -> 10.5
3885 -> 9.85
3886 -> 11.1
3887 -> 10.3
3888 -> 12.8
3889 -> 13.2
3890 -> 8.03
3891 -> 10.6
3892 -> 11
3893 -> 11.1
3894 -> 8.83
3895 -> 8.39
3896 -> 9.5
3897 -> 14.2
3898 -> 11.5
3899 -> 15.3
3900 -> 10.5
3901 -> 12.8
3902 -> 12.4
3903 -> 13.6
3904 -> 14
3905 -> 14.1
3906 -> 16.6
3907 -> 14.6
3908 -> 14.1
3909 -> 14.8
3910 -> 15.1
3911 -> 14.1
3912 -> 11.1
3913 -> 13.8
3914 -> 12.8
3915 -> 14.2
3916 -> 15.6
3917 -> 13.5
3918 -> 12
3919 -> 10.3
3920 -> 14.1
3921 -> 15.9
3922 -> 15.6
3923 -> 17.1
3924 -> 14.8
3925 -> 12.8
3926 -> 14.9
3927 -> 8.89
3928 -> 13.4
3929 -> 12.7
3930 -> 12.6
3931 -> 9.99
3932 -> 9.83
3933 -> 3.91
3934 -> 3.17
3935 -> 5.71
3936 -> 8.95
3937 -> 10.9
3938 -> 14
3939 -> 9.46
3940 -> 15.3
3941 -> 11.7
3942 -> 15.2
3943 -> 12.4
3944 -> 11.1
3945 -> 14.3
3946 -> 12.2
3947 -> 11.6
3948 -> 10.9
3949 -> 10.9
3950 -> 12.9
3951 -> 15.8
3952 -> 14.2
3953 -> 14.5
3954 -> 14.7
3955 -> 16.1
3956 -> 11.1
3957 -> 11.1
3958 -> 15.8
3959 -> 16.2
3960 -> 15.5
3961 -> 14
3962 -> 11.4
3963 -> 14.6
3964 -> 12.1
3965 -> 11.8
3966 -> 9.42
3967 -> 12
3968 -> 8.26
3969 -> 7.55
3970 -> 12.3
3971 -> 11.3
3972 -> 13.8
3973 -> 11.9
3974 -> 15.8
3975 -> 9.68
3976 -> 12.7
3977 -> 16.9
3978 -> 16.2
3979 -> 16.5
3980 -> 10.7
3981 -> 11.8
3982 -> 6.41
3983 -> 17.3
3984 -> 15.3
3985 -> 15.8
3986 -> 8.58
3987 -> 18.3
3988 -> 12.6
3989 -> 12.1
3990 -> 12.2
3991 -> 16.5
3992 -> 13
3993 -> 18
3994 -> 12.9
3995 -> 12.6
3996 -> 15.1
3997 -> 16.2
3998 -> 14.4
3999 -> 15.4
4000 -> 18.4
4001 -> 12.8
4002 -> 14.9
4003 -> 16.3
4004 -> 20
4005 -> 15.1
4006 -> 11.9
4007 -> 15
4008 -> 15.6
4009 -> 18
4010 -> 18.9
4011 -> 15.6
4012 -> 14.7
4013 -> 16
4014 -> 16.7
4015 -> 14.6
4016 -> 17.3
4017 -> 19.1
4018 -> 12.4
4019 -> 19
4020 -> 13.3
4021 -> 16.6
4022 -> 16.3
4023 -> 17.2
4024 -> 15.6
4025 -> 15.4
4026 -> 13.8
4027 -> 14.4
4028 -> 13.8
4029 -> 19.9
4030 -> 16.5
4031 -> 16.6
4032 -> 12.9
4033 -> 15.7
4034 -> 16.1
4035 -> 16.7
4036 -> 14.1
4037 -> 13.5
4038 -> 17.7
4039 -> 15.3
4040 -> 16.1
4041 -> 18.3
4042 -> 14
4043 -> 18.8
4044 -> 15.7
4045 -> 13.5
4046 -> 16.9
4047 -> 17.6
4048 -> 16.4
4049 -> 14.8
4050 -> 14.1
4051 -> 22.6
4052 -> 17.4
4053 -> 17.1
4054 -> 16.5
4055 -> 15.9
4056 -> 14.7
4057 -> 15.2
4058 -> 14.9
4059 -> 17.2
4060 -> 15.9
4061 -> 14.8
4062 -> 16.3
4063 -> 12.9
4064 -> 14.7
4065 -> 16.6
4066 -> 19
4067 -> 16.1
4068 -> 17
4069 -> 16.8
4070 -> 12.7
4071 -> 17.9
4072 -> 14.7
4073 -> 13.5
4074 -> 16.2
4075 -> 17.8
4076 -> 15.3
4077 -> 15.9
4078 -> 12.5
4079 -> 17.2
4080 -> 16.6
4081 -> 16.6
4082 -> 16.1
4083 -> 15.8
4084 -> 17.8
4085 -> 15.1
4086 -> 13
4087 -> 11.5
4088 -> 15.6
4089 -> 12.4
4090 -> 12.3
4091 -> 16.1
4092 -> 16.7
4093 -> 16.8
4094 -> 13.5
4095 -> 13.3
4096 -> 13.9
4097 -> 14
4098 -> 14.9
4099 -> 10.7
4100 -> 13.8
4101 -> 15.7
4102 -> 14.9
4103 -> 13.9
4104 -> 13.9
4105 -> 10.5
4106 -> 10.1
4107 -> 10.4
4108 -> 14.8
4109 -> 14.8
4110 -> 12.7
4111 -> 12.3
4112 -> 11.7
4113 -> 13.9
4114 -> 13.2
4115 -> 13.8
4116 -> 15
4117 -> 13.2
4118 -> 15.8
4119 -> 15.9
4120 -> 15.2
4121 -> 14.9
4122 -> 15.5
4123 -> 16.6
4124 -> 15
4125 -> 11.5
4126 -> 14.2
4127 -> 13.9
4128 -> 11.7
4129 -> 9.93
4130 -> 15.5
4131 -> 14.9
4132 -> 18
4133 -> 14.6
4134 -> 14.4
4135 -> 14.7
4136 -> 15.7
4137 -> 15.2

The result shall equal 1.4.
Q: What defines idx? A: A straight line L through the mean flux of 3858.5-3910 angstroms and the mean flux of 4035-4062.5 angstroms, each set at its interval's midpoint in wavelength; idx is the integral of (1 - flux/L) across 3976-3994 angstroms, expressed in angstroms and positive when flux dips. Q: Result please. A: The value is 1.0 angstroms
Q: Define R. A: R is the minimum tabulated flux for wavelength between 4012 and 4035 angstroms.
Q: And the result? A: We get 12.4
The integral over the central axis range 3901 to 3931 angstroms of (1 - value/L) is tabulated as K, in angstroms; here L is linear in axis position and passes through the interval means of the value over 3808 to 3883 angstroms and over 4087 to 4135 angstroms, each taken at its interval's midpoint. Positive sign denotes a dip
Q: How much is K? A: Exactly -1.8 angstroms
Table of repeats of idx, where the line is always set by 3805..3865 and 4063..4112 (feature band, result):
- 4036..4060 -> -3.25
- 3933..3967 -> 2.96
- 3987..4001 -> -0.84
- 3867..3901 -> 2.53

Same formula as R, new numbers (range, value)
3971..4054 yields 6.41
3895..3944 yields 3.17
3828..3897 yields 6.37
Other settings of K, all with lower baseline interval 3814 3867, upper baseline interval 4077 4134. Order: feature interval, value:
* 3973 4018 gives -4.5 angstroms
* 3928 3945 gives 3.1 angstroms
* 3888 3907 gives 1.0 angstroms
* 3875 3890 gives 1.3 angstroms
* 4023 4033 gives -1.4 angstroms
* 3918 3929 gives -0.6 angstroms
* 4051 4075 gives -3.6 angstroms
